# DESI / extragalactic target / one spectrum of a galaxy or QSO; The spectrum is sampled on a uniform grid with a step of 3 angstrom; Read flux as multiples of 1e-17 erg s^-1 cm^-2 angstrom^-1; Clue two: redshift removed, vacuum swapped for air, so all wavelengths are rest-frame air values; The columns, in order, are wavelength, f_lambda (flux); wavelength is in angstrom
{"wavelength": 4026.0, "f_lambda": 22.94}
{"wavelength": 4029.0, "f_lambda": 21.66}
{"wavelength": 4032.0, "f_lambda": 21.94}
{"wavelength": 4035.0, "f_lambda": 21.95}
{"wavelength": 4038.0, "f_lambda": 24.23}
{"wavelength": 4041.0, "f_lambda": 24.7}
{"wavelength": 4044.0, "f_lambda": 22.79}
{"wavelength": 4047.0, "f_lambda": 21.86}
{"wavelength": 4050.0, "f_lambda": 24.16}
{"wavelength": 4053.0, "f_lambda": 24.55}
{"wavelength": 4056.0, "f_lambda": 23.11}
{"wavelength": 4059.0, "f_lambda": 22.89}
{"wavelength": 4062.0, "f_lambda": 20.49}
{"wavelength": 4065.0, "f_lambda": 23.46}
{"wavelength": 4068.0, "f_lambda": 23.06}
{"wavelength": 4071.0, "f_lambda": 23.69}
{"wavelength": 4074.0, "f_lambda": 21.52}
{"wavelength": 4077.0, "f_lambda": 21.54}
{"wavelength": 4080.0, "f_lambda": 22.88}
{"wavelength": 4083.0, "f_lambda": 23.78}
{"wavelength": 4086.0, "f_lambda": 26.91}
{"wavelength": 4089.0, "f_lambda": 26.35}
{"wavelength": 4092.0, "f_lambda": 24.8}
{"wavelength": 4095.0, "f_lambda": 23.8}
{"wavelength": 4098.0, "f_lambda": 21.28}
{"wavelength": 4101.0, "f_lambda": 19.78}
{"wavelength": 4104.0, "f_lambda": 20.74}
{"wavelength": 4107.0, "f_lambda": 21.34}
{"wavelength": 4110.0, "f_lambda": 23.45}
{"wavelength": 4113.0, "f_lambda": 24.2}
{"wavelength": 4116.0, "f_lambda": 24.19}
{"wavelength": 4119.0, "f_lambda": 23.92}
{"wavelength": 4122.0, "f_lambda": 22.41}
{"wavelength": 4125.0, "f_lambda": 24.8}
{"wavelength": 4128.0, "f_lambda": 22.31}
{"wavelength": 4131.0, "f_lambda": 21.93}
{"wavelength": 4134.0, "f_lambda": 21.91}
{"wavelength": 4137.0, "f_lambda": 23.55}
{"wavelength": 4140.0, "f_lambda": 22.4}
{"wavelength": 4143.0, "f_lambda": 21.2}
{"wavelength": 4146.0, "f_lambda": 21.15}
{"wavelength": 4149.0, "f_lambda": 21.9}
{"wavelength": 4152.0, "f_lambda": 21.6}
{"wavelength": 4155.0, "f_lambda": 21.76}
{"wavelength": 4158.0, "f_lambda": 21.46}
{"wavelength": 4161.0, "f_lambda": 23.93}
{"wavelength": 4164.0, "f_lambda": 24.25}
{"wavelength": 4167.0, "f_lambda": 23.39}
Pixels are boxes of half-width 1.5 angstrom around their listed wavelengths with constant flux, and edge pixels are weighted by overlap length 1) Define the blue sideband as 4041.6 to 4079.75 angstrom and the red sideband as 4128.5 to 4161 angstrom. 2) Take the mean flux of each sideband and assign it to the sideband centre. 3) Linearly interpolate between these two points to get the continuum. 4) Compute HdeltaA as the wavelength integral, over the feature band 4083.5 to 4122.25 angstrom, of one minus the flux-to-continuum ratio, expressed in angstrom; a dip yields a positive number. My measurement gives -1.7 angstrom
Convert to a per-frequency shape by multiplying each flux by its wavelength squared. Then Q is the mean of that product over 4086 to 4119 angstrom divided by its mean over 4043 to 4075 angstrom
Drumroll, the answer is 1.0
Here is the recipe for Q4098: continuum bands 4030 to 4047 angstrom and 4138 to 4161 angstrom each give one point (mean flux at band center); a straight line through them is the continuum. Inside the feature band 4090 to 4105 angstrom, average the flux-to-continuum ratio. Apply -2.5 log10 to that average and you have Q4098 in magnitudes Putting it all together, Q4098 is 0.00 mag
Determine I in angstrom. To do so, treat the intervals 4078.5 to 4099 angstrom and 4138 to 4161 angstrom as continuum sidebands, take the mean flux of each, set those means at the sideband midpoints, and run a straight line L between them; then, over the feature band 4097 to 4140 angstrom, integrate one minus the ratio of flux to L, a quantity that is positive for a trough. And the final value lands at 1.0 angstrom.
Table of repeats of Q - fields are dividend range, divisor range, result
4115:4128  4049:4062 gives 1.05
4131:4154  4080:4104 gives 0.95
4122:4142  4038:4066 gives 1.02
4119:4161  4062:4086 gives 1.00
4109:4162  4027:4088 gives 1.02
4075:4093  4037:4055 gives 1.04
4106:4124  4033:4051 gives 1.04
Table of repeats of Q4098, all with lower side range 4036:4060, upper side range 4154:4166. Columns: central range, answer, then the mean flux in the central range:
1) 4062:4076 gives 0.04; 22.6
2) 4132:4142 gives 0.03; 22.5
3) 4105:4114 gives 0.02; 22.8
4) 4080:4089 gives -0.08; 25.1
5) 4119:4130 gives -0.01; 23.2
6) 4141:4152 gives 0.07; 21.5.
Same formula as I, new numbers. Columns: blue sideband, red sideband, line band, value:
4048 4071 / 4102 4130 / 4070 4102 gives -0.4 angstrom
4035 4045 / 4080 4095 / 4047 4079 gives 2.0 angstrom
